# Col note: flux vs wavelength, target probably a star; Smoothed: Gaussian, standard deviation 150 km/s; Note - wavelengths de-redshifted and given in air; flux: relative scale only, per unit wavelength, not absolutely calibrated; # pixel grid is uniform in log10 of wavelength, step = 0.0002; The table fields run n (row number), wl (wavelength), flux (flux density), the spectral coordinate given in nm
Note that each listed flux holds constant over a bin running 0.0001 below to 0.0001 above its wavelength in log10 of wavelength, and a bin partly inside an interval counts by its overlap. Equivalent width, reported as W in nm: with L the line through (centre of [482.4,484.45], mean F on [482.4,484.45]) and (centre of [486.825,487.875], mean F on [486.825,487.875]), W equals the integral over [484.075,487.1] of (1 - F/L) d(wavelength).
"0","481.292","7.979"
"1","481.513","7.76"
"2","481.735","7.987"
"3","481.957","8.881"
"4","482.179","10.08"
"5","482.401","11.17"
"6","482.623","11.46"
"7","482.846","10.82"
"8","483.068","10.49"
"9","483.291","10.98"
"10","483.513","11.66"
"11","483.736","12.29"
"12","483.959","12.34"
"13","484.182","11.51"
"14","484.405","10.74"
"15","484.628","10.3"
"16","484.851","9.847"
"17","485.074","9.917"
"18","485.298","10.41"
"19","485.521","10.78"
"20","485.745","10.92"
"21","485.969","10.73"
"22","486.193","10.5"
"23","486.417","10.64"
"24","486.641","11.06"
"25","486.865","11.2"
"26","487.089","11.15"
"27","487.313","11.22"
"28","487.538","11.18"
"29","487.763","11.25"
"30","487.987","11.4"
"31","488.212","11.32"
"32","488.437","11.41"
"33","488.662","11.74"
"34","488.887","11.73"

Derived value 0.161 nm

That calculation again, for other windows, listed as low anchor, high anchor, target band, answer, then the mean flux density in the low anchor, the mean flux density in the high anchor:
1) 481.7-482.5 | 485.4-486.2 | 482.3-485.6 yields -0.26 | 9.65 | 10.8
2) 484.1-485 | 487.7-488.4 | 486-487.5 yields 0.01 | 10.5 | 11.3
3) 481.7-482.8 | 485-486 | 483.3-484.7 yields -0.15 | 10.1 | 10.6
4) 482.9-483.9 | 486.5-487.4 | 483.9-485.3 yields 0.08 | 11.4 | 11.1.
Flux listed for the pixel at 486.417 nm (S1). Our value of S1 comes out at 10.64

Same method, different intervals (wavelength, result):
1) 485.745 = 10.92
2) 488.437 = 11.41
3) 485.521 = 10.78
